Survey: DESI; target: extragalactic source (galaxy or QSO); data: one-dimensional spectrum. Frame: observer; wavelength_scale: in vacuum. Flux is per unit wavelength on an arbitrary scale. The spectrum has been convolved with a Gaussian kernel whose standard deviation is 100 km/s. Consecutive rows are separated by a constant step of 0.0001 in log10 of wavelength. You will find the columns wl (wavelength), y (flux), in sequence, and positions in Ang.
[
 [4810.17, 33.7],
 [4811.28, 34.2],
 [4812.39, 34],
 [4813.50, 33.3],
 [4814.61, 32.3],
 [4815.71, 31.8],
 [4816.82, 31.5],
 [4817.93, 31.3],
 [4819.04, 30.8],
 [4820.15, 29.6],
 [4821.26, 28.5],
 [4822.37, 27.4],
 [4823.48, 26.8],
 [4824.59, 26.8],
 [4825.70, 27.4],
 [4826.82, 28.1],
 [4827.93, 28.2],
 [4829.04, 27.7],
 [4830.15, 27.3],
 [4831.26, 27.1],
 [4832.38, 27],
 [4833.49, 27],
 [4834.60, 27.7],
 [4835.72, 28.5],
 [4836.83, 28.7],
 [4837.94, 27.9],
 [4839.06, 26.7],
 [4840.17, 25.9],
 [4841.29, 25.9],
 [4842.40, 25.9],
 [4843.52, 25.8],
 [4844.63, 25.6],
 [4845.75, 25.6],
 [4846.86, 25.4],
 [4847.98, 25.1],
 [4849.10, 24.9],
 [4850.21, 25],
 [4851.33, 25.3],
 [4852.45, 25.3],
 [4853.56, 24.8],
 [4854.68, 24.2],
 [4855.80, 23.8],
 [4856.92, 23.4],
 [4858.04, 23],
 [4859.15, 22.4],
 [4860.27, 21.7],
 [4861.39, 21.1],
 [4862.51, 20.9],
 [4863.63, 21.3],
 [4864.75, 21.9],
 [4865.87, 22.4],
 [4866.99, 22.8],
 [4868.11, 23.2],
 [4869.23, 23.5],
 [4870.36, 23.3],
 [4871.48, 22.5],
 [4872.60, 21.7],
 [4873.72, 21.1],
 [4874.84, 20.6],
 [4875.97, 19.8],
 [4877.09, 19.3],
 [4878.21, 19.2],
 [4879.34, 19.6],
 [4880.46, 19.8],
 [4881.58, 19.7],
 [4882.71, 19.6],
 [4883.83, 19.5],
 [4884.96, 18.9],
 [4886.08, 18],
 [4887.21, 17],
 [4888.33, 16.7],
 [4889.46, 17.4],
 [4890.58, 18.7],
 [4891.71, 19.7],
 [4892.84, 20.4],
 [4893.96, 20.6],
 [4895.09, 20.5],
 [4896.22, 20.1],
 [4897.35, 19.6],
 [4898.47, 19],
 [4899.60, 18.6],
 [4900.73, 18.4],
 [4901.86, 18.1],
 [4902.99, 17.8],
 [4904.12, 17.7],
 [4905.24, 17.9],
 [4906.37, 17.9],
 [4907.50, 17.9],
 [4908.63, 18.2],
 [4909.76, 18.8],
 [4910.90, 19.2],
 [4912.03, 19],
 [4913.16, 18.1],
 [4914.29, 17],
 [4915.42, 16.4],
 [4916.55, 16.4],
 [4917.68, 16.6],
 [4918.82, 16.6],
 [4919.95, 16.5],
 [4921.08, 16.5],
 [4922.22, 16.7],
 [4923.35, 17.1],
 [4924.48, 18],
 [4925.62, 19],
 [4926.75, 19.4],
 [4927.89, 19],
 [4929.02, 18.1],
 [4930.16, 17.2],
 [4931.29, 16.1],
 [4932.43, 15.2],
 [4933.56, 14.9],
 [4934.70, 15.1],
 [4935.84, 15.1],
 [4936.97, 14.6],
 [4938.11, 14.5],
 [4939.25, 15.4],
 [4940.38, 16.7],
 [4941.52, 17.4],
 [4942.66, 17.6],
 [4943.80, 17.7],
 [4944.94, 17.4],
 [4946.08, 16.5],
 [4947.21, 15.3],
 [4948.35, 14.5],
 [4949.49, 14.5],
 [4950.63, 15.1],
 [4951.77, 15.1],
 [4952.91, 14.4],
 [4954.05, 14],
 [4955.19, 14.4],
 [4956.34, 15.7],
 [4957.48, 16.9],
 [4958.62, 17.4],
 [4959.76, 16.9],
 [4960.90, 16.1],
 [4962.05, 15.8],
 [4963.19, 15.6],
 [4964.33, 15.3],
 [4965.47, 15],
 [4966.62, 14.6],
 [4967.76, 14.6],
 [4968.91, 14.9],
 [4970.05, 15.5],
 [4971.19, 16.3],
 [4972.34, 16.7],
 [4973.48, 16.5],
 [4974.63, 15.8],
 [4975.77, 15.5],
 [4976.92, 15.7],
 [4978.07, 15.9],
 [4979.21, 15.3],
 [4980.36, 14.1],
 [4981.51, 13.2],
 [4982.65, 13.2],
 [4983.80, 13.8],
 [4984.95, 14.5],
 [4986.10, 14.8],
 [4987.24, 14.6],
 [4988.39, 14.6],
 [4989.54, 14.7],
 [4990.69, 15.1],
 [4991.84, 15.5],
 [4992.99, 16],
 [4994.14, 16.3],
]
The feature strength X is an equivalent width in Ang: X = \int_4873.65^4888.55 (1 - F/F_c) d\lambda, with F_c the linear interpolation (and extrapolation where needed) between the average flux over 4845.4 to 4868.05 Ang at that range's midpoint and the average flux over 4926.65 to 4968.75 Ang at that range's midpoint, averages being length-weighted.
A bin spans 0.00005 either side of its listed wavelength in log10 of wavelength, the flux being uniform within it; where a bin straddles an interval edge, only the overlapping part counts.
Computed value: 1.6 Ang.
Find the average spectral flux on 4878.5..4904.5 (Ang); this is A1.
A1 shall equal 18.9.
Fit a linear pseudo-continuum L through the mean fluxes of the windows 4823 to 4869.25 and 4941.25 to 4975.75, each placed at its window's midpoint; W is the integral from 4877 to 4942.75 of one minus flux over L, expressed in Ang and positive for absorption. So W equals 6.6 Ang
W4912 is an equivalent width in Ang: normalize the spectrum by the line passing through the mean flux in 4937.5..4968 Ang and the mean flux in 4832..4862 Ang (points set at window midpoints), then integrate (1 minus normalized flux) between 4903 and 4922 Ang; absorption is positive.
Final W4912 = 1.81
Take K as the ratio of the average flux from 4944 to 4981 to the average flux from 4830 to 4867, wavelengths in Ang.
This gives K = 0.6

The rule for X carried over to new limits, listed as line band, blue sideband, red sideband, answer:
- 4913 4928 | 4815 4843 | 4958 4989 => 2.0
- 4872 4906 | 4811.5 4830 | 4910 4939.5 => 3.4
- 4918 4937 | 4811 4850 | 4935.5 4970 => 1.5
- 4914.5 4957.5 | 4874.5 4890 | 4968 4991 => 1.3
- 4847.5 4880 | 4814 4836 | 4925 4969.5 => 2.8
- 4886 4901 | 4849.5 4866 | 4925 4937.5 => 0.8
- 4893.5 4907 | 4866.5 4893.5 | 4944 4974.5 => 0.1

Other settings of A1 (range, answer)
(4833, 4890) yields 22.9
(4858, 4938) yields 18.9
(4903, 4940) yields 17.1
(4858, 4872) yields 22.3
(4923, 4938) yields 16.8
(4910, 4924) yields 17.2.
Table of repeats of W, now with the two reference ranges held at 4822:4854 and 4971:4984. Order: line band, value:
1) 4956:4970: 0.55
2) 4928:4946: 2.13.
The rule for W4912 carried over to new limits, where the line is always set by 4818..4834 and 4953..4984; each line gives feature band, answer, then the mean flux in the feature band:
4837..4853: 0.3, 25.8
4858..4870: 1.2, 22.2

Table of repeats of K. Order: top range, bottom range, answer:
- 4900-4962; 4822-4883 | 0.69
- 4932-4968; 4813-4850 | 0.56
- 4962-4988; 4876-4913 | 0.80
